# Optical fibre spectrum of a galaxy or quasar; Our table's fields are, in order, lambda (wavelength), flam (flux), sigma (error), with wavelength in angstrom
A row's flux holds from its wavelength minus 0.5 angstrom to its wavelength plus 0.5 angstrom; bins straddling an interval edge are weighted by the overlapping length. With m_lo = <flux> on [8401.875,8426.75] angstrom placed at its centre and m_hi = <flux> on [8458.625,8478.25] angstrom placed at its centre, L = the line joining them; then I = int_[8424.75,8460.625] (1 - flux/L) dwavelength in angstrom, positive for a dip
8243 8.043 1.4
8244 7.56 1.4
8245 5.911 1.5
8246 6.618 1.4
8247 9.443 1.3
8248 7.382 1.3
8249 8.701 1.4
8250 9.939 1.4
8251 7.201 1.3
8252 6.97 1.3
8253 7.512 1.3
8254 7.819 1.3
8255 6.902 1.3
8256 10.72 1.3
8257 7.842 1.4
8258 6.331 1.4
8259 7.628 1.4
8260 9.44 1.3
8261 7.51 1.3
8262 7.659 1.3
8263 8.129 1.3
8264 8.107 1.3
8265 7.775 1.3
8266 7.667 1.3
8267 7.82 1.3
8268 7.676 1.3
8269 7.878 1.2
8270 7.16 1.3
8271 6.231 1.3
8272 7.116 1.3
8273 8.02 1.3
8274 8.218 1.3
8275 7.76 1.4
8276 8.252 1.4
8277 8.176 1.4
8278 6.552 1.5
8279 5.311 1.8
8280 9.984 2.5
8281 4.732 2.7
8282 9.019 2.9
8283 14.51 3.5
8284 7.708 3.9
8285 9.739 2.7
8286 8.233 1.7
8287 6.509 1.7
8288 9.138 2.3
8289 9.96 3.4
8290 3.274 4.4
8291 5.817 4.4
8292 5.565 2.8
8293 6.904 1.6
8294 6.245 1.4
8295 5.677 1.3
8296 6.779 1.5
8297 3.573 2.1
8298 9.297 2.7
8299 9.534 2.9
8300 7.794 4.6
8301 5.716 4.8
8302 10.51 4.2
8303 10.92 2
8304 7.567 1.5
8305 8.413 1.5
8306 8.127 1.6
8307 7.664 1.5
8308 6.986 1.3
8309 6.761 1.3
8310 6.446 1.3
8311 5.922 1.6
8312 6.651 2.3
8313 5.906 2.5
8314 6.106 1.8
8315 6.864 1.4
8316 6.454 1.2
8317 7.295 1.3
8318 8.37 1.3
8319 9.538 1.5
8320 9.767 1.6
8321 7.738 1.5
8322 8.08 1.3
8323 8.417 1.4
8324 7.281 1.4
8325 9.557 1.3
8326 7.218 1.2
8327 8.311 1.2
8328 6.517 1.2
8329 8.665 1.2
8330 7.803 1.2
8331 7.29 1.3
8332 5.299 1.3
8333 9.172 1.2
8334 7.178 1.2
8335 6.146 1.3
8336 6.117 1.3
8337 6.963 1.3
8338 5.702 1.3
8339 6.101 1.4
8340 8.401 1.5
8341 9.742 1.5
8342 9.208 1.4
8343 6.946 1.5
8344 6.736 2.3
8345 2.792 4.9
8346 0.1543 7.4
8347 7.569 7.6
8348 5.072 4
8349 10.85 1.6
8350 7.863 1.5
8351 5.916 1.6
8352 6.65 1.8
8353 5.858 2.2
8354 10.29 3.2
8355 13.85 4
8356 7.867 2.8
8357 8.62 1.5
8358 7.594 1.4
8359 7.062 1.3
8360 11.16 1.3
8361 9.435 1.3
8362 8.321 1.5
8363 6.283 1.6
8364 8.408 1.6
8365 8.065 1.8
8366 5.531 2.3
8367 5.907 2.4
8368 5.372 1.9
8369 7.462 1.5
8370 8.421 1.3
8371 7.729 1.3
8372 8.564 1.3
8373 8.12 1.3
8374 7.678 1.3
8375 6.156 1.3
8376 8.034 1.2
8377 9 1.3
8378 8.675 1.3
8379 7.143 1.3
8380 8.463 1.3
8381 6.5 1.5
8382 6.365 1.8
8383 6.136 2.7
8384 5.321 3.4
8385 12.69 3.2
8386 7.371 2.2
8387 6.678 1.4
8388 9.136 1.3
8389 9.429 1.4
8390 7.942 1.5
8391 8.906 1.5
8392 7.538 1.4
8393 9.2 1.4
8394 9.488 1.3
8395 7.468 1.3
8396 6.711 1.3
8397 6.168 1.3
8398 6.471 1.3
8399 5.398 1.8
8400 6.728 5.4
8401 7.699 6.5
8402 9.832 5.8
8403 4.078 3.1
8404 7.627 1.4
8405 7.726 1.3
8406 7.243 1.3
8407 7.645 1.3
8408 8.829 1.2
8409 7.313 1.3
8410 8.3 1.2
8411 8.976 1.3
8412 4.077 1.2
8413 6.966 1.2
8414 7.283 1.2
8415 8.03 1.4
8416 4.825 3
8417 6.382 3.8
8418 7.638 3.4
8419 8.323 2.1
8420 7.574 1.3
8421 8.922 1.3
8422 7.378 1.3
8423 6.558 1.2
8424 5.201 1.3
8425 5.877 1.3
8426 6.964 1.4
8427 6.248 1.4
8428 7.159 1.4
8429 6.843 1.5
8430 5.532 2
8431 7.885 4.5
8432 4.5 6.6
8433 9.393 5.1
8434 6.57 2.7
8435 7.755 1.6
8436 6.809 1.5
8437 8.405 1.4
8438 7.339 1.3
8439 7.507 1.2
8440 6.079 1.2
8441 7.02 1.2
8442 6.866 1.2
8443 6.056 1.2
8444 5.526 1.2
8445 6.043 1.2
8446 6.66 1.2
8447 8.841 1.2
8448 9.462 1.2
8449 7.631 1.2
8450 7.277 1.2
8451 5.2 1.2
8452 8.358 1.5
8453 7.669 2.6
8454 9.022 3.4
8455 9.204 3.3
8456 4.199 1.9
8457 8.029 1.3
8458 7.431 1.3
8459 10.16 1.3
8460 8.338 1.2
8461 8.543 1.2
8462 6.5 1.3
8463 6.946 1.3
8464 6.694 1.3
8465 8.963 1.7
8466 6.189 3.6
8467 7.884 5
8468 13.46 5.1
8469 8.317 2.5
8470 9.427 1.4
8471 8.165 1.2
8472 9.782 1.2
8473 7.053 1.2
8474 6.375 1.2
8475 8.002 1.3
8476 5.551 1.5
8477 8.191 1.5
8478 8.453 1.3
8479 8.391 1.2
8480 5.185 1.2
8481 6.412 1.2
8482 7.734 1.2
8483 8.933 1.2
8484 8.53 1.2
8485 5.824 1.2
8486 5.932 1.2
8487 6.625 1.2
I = 2.02 angstrom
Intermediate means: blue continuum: 7.13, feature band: 7.23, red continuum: 8.13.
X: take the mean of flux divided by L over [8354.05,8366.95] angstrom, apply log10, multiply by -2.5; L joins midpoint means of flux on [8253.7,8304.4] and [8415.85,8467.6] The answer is -0.14 mag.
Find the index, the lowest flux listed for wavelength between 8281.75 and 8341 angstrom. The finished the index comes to 3.274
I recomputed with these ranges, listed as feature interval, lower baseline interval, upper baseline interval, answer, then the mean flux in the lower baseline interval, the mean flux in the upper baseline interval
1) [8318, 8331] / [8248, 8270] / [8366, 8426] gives -0.89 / 7.93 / 7.42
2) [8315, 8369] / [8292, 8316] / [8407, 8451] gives -2.74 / 7.18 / 7.07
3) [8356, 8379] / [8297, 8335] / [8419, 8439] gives -1.23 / 7.68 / 7.04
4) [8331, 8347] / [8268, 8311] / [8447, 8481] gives 2.43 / 7.59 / 7.87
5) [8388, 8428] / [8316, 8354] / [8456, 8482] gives 1.40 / 7.28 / 7.86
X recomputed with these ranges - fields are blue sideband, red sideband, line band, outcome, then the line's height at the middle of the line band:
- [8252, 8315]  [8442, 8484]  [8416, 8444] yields 0.11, 7.69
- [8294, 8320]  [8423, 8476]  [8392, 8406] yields 0.02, 7.42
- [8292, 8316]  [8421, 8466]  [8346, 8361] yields -0.13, 7.19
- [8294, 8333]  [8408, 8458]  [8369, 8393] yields -0.09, 7.31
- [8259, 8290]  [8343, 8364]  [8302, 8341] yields 0.02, 7.7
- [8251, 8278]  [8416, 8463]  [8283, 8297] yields 0.07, 7.67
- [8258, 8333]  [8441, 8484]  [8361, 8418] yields 0.03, 7.67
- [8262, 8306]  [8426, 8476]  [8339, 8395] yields -0.02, 7.61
